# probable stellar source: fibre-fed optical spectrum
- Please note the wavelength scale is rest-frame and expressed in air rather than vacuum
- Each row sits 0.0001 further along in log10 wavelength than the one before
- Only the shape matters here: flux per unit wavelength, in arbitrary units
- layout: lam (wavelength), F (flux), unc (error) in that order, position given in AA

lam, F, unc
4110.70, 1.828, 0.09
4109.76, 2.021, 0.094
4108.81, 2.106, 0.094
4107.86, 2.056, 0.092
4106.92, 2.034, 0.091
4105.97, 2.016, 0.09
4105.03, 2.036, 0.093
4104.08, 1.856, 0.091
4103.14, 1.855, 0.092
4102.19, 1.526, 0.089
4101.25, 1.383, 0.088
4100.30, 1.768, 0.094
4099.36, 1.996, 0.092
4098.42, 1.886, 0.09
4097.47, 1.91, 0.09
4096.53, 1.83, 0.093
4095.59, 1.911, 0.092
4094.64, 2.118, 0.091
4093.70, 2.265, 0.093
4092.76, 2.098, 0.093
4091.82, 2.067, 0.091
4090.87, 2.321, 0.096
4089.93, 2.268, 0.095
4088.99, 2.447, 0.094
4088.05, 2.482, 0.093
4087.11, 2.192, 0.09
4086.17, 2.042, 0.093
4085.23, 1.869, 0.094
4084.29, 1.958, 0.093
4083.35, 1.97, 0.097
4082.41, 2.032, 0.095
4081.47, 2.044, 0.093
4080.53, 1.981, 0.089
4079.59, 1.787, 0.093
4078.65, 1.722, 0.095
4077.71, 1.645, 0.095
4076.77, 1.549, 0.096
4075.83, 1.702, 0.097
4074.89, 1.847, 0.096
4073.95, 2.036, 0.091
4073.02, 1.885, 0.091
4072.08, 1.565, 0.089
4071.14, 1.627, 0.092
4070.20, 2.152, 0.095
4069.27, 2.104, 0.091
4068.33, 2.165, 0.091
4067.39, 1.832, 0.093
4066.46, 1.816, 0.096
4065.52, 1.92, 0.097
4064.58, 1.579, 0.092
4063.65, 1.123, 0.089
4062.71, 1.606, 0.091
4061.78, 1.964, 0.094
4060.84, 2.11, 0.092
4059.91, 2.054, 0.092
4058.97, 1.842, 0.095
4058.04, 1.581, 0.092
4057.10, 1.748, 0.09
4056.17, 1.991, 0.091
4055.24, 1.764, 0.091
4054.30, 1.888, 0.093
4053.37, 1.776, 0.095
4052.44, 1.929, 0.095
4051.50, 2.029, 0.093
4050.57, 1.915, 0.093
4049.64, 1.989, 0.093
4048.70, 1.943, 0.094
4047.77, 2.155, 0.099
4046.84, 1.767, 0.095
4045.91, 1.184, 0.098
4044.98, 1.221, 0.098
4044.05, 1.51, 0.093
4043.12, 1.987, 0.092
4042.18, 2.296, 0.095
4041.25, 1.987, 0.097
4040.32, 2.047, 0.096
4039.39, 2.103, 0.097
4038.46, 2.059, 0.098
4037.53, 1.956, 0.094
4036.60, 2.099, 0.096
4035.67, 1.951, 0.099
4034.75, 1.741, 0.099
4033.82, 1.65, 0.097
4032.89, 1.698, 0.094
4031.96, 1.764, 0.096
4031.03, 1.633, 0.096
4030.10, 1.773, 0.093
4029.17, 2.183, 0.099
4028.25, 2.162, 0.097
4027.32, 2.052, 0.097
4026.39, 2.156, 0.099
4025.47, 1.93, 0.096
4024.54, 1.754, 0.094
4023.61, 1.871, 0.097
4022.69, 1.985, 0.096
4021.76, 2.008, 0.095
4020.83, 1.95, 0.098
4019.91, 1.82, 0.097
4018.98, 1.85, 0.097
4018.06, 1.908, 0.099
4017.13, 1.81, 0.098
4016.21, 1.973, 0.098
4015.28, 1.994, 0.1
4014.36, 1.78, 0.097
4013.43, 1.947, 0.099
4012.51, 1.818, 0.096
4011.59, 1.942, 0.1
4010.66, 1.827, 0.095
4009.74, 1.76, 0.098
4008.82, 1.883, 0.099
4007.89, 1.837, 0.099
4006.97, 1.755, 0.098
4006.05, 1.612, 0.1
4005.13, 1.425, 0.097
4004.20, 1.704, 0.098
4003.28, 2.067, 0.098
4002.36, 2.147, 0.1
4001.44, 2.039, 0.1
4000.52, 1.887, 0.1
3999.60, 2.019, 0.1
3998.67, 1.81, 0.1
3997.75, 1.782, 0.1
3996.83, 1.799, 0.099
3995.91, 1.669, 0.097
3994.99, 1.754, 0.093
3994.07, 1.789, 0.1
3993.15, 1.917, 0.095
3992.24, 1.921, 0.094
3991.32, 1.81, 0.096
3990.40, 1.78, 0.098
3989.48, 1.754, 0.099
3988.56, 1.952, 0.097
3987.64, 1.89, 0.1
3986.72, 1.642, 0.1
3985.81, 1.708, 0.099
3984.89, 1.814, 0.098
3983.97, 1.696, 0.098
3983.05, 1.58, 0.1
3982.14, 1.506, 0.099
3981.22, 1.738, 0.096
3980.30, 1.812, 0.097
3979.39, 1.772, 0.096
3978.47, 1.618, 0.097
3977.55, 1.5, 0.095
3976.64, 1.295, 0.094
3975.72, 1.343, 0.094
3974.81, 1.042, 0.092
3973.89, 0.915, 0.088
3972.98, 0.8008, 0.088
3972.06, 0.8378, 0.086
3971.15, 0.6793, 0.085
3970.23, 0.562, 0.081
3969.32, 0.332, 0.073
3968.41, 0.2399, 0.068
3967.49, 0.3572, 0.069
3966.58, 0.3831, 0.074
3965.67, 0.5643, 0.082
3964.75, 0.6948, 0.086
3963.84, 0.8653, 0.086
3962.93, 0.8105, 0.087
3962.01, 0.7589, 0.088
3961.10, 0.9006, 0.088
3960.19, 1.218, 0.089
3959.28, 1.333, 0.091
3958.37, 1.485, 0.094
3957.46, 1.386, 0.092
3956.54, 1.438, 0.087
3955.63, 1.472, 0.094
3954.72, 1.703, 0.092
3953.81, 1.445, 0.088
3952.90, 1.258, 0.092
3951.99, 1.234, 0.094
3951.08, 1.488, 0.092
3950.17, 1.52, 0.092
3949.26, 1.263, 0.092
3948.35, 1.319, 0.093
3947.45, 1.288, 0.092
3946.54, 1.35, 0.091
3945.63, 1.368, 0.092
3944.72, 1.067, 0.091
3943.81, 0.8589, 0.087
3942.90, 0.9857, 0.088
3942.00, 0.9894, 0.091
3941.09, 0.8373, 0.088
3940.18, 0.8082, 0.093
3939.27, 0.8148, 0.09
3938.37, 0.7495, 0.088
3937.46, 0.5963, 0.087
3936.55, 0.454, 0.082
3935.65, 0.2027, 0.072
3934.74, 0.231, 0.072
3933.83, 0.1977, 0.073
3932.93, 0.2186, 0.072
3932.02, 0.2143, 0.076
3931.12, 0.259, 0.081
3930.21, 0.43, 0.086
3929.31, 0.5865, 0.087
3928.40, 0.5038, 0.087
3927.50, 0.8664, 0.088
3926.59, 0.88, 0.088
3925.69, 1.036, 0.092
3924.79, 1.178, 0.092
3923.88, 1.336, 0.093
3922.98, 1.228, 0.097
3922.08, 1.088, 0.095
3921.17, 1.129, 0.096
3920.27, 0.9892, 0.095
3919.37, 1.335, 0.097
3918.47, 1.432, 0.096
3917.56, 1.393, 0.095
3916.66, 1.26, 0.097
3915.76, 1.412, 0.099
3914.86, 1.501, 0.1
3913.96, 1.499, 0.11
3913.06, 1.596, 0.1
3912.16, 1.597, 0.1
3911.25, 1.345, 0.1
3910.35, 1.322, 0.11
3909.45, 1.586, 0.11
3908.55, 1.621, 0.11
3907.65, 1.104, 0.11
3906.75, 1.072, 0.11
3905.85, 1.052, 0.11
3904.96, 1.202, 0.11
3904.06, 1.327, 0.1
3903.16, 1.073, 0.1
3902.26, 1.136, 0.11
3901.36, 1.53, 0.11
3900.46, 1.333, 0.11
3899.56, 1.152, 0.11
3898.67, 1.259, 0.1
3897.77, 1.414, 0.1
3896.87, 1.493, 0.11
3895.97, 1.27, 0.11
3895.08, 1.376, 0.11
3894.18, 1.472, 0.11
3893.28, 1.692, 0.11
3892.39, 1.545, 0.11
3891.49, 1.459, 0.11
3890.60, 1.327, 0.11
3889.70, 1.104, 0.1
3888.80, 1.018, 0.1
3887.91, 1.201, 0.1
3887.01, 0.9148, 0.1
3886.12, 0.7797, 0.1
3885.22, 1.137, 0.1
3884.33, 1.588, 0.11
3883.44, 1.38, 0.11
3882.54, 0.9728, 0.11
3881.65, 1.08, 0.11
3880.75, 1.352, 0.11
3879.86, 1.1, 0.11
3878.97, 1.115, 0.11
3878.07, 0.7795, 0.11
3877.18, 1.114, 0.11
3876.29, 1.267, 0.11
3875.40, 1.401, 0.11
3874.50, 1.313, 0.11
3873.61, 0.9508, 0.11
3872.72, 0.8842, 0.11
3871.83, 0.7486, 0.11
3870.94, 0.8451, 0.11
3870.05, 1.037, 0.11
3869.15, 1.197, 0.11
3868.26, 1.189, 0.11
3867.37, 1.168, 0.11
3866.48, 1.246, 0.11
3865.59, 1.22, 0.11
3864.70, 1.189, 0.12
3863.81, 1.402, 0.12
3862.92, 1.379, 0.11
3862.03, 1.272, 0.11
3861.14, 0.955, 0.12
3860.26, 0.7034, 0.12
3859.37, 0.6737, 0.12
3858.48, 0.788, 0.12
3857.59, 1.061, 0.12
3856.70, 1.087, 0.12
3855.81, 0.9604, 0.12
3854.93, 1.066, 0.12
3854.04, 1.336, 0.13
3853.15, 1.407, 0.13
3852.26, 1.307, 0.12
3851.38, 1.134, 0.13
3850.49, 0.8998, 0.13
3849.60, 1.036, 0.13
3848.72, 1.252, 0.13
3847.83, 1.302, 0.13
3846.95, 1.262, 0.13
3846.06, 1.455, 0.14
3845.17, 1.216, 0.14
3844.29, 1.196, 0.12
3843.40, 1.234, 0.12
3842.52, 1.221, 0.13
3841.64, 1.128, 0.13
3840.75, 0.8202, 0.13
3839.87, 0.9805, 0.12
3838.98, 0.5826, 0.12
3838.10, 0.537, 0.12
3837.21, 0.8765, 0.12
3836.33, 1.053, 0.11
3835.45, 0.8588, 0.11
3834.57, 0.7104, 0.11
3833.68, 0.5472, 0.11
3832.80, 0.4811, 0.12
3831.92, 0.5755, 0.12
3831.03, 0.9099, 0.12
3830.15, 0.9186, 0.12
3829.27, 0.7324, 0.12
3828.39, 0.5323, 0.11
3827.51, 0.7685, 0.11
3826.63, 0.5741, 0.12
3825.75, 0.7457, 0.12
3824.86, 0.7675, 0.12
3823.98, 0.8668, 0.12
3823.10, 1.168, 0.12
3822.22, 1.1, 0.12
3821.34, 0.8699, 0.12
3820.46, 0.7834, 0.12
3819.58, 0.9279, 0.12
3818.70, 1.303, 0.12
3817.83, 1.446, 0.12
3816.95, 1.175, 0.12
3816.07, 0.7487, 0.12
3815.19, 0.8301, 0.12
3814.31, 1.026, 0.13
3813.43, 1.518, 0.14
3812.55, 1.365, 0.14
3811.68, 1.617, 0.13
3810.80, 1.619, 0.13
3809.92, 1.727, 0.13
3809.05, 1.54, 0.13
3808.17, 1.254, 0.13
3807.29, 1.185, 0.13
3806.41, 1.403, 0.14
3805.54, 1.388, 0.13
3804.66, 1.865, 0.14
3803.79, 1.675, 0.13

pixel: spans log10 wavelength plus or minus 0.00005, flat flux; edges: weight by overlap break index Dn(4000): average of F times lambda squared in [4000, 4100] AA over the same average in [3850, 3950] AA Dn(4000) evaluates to 1.86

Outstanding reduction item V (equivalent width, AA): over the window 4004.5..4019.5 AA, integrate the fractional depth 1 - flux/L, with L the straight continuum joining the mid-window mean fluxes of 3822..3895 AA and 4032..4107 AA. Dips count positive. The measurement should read -1.4 AA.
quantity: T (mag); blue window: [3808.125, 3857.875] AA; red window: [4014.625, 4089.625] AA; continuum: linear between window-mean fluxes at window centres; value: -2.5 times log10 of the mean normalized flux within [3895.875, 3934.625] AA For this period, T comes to 0.20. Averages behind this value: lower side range 1.04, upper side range 1.89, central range 1.12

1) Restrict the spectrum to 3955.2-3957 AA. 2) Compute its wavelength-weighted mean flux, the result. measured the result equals 1.45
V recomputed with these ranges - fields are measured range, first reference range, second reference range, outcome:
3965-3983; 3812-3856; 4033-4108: 6.0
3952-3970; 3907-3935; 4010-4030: 5.3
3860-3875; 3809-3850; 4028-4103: 0.6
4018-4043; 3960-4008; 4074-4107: -4.4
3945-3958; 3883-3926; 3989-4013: 1.4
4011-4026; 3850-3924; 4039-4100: -1.6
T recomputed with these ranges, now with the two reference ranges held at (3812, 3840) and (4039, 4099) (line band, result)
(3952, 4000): 0.14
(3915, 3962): 0.31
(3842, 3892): -0.08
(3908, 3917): -0.18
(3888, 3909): -0.10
